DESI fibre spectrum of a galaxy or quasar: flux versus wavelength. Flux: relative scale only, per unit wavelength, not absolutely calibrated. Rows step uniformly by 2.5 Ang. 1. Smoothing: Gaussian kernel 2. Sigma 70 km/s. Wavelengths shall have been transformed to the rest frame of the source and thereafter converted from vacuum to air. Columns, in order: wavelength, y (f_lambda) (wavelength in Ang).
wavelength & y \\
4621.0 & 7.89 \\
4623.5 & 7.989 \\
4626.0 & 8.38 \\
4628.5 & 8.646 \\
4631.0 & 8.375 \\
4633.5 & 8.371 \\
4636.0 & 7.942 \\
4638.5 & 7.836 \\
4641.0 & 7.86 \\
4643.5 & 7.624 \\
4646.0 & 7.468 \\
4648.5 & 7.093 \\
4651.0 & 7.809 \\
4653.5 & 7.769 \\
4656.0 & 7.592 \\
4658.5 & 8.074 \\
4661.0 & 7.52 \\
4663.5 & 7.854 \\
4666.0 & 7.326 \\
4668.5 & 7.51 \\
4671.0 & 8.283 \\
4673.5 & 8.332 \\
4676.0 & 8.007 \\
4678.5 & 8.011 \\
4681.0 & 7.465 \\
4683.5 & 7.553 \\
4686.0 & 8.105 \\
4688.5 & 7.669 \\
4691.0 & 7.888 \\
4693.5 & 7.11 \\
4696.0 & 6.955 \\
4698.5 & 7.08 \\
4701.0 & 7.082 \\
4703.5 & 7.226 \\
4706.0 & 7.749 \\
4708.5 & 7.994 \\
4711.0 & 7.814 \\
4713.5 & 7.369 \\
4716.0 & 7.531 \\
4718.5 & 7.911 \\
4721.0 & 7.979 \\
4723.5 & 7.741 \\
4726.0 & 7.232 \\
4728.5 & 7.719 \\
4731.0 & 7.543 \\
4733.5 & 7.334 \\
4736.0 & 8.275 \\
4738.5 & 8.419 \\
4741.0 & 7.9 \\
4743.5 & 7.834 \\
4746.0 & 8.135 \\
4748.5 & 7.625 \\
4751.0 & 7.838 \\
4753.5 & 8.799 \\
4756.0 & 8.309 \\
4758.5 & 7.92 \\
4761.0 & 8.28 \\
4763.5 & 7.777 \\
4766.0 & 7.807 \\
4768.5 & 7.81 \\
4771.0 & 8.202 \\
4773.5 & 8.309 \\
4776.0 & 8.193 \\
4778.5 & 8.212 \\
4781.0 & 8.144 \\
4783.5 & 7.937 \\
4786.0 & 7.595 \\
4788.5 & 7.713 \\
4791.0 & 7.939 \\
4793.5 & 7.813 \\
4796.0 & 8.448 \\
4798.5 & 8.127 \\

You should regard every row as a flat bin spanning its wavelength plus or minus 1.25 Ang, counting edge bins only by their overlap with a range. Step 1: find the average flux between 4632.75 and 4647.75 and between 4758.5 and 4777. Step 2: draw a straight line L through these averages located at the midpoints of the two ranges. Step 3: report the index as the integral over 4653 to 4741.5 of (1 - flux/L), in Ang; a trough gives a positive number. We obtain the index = 2.5 Ang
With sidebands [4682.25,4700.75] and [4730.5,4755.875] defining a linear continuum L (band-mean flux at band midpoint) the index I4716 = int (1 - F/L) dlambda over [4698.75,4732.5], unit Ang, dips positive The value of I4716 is 0.5 Ang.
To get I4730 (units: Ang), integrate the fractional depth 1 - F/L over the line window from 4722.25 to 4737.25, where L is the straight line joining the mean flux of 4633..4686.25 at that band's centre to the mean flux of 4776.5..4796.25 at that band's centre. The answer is 0.5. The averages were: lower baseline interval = 7.78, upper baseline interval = 7.96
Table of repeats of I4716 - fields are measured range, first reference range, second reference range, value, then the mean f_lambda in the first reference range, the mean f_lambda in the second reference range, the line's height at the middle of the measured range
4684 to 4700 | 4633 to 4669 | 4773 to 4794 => 0.7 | 7.7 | 7.98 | 7.79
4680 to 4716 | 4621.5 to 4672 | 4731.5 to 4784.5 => 2.0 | 7.86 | 8.04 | 7.95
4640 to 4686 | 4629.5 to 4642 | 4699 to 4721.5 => 1.0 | 8.09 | 7.6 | 7.91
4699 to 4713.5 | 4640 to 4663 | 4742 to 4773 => 0.6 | 7.65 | 8.03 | 7.85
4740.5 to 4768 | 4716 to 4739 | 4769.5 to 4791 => -0.4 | 7.76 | 8.03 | 7.9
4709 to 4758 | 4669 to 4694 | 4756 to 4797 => 0.5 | 7.85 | 8.01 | 7.94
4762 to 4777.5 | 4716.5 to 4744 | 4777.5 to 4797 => -0.2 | 7.8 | 7.97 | 7.91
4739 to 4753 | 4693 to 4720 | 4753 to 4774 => -0.1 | 7.45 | 8.1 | 7.9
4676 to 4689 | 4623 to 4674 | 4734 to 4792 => 0.2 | 7.88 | 8.03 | 7.93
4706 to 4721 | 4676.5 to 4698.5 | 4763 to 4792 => -0.1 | 7.58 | 7.98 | 7.69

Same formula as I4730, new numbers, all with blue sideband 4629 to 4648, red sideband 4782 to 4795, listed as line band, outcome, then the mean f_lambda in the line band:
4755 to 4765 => -0.28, 8.06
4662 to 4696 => 0.64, 7.75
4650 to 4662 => 0.23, 7.76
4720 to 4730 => 0.26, 7.66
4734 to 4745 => -0.28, 8.05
